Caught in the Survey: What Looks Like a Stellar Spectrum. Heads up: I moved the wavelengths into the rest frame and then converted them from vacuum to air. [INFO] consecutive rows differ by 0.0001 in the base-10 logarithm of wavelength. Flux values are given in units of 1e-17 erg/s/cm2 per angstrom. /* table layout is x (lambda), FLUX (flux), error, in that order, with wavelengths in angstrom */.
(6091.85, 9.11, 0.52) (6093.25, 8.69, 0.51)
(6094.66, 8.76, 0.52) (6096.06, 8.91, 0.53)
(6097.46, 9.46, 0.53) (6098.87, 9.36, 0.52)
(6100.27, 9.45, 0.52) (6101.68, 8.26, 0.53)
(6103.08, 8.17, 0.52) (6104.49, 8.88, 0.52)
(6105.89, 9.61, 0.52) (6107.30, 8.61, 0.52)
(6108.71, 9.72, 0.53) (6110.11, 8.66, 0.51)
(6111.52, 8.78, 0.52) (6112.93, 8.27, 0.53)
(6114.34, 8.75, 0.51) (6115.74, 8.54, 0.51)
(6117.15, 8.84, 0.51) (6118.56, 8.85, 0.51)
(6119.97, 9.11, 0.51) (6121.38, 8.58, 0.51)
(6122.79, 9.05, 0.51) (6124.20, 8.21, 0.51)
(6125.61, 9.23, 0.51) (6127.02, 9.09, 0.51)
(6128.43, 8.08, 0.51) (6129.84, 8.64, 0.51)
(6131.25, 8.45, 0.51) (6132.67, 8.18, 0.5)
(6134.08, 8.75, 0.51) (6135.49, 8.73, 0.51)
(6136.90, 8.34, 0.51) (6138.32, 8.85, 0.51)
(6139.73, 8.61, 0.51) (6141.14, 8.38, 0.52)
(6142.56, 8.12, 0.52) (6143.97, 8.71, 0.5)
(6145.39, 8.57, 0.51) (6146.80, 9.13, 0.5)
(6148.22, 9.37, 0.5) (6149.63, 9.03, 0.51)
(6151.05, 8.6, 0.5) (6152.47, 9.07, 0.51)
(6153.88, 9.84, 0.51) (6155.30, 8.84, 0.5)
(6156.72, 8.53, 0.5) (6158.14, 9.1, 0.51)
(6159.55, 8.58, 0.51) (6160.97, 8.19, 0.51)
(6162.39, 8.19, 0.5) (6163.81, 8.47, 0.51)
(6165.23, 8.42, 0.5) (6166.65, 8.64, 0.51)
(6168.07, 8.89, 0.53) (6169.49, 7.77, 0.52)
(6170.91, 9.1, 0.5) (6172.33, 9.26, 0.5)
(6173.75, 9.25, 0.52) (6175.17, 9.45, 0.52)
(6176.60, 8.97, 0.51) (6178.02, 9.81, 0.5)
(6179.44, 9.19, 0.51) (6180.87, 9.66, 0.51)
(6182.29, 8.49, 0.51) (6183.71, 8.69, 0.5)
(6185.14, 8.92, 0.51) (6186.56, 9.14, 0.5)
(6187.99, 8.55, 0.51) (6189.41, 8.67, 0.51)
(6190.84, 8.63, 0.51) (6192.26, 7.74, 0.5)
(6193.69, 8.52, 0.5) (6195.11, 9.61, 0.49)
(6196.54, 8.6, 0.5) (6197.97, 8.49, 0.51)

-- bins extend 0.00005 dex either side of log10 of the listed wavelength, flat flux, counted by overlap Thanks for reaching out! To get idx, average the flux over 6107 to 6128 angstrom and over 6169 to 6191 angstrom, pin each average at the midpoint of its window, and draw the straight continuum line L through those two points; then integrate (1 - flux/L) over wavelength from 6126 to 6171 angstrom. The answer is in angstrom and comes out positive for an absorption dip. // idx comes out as 1.2 angstrom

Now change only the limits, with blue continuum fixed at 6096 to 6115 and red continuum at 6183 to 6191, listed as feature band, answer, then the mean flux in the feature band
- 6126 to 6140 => 0.45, 8.59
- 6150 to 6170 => 0.35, 8.67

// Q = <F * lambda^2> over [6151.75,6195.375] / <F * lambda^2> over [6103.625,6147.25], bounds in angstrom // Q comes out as 1.0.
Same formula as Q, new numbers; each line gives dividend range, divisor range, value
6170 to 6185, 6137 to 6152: 1.06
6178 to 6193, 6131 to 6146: 1.05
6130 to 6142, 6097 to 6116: 0.97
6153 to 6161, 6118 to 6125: 1.03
